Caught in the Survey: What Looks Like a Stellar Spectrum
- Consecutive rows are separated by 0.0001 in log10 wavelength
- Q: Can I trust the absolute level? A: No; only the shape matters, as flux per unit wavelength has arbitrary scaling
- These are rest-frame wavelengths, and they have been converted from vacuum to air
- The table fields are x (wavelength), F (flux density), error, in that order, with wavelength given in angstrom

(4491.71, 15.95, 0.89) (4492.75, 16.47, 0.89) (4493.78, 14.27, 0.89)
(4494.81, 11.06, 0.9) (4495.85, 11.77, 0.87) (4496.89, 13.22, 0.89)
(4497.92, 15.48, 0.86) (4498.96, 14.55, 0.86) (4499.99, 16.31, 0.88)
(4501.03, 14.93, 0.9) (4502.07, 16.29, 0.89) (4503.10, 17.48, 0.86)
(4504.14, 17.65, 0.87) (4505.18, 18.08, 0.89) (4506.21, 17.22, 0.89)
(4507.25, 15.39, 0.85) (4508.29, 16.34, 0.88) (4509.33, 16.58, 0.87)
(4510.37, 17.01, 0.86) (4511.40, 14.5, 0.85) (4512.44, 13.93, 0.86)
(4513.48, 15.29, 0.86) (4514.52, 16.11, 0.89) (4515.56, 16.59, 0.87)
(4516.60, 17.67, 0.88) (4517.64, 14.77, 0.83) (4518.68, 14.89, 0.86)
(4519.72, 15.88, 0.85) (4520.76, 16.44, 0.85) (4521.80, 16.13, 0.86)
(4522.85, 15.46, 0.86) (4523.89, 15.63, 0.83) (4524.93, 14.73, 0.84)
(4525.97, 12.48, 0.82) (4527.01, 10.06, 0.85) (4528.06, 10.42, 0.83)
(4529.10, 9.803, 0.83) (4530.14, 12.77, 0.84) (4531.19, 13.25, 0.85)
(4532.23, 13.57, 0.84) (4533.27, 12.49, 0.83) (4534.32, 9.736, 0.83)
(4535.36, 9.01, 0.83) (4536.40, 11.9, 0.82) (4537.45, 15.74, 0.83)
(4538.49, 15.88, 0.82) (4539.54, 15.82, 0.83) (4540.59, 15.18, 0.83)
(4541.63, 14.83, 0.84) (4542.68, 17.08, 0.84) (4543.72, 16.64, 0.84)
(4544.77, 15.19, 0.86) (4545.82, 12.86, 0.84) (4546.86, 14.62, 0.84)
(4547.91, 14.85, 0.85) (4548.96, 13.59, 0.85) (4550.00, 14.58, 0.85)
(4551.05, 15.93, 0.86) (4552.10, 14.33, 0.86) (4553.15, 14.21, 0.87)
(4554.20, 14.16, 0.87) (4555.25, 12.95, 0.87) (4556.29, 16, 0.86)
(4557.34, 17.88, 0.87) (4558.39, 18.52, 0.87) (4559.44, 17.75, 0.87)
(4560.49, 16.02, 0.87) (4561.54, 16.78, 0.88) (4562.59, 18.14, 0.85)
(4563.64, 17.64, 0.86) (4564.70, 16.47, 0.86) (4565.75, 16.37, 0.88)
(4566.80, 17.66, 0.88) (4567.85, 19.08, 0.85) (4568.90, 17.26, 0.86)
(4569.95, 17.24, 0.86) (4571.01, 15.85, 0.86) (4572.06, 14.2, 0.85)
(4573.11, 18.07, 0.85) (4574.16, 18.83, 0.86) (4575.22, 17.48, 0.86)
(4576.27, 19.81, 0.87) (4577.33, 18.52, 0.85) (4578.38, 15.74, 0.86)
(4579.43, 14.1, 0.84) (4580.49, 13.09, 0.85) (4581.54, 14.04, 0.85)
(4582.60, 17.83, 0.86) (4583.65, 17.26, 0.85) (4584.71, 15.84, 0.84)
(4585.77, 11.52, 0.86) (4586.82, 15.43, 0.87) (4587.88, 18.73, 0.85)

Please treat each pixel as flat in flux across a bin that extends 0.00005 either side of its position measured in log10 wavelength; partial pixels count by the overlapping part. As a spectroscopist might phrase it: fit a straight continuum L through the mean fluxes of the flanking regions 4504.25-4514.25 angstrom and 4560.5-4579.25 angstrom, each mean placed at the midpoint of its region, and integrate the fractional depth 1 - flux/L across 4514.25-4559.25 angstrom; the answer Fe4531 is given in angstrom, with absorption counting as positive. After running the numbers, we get 5.9 angstrom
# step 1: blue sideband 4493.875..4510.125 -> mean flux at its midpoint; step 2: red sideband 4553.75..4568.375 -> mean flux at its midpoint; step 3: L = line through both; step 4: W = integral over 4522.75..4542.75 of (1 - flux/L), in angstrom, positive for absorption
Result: 3.7 angstrom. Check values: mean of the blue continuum 15.5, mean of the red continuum 16.8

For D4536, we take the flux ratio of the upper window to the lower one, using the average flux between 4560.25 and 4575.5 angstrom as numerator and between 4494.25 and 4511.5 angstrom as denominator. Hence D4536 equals 1.1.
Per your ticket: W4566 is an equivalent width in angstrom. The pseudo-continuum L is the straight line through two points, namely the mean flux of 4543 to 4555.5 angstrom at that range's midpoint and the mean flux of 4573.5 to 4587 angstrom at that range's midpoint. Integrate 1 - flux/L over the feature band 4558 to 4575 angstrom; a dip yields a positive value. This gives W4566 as -2.0 angstrom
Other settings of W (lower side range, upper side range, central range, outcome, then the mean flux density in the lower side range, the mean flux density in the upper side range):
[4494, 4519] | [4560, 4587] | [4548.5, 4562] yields 0.6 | 15.5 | 16.6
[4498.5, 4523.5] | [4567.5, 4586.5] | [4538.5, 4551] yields 0.9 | 16.1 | 16.4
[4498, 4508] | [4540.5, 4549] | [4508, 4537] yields 3.2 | 16.4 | 15.1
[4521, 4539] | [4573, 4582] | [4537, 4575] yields -2.9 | 12.9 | 16.6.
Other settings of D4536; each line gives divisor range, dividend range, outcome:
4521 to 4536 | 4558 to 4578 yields 1.38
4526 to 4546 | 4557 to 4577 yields 1.31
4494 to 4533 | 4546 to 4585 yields 1.10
